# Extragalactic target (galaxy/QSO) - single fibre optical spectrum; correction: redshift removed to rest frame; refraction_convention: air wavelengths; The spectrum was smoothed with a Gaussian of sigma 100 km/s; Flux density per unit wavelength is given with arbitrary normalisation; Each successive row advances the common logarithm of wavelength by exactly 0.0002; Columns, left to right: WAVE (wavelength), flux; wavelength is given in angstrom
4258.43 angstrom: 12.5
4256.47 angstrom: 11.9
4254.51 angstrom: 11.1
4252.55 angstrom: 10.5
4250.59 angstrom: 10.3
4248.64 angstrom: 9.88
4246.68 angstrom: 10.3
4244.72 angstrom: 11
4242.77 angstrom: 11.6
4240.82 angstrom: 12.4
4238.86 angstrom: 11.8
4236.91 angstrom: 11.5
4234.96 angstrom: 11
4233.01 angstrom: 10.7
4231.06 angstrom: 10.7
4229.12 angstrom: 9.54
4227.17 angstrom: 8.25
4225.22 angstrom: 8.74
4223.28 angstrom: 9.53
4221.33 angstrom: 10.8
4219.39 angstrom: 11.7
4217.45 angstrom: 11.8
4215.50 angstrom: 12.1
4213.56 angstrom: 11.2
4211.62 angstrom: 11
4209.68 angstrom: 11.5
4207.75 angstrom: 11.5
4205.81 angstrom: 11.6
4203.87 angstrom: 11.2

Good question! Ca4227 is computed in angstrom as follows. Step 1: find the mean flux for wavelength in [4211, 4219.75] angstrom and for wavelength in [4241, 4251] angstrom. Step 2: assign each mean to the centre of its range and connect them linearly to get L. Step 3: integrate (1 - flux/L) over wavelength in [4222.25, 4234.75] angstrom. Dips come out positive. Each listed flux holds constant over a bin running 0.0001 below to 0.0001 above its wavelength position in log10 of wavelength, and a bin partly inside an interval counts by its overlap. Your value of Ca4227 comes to 1.7 angstrom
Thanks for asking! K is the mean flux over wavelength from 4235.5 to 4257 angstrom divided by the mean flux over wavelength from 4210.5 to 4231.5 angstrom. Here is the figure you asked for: 1.06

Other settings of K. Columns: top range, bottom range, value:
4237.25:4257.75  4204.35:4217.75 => 0.97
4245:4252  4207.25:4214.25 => 0.91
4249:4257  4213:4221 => 0.93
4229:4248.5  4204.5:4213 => 0.97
